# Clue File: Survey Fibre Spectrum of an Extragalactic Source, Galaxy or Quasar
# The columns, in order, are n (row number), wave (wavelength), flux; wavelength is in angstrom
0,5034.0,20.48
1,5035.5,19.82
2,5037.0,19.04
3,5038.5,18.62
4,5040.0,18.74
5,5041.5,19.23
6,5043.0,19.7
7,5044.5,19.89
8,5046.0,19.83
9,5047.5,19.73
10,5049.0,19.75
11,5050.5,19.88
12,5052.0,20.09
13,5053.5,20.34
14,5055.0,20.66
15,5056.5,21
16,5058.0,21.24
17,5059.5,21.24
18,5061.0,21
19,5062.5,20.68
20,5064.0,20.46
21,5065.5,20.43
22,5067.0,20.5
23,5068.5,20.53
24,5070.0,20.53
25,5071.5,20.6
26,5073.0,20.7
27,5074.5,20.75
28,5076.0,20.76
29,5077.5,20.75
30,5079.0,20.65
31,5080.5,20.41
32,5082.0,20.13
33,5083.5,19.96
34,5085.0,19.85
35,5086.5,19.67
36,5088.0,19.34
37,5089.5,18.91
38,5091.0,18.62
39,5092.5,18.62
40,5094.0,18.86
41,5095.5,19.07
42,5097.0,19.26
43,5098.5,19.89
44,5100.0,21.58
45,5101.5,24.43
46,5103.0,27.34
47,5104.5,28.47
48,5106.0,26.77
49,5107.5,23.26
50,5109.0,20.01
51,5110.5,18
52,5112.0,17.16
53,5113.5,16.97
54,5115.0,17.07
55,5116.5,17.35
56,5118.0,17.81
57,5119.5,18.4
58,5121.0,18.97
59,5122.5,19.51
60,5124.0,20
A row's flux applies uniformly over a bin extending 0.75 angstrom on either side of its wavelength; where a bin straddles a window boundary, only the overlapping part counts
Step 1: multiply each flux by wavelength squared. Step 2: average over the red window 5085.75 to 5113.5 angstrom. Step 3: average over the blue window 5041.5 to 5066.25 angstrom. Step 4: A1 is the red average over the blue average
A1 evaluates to 1.0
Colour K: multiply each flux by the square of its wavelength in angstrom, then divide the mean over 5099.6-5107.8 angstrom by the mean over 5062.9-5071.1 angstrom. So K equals 1.27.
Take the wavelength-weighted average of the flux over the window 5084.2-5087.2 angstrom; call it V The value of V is 19.8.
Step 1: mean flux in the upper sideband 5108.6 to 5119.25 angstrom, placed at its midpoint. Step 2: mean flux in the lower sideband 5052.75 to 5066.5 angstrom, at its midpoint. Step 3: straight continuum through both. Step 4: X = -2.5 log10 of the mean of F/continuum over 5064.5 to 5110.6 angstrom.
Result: -0.10 mag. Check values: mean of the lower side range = 20.8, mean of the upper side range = 17.7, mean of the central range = 21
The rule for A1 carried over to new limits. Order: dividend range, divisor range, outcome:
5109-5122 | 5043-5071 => 0.90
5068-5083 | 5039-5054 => 1.06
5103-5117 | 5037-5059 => 1.08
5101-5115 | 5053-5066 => 1.09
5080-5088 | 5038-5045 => 1.05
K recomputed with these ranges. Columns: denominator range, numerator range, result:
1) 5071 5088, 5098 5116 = 1.08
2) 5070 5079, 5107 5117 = 0.91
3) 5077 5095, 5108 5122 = 0.93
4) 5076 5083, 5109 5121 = 0.88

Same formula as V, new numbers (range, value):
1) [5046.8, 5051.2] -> 19.8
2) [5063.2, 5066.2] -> 20.4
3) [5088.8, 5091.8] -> 18.8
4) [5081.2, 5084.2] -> 20.1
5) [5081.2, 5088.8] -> 19.8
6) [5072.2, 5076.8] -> 20.7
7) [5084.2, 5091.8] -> 19.3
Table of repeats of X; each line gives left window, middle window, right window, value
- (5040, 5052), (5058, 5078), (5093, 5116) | -0.03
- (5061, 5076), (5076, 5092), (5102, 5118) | 0.05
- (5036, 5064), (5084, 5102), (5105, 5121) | -0.01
